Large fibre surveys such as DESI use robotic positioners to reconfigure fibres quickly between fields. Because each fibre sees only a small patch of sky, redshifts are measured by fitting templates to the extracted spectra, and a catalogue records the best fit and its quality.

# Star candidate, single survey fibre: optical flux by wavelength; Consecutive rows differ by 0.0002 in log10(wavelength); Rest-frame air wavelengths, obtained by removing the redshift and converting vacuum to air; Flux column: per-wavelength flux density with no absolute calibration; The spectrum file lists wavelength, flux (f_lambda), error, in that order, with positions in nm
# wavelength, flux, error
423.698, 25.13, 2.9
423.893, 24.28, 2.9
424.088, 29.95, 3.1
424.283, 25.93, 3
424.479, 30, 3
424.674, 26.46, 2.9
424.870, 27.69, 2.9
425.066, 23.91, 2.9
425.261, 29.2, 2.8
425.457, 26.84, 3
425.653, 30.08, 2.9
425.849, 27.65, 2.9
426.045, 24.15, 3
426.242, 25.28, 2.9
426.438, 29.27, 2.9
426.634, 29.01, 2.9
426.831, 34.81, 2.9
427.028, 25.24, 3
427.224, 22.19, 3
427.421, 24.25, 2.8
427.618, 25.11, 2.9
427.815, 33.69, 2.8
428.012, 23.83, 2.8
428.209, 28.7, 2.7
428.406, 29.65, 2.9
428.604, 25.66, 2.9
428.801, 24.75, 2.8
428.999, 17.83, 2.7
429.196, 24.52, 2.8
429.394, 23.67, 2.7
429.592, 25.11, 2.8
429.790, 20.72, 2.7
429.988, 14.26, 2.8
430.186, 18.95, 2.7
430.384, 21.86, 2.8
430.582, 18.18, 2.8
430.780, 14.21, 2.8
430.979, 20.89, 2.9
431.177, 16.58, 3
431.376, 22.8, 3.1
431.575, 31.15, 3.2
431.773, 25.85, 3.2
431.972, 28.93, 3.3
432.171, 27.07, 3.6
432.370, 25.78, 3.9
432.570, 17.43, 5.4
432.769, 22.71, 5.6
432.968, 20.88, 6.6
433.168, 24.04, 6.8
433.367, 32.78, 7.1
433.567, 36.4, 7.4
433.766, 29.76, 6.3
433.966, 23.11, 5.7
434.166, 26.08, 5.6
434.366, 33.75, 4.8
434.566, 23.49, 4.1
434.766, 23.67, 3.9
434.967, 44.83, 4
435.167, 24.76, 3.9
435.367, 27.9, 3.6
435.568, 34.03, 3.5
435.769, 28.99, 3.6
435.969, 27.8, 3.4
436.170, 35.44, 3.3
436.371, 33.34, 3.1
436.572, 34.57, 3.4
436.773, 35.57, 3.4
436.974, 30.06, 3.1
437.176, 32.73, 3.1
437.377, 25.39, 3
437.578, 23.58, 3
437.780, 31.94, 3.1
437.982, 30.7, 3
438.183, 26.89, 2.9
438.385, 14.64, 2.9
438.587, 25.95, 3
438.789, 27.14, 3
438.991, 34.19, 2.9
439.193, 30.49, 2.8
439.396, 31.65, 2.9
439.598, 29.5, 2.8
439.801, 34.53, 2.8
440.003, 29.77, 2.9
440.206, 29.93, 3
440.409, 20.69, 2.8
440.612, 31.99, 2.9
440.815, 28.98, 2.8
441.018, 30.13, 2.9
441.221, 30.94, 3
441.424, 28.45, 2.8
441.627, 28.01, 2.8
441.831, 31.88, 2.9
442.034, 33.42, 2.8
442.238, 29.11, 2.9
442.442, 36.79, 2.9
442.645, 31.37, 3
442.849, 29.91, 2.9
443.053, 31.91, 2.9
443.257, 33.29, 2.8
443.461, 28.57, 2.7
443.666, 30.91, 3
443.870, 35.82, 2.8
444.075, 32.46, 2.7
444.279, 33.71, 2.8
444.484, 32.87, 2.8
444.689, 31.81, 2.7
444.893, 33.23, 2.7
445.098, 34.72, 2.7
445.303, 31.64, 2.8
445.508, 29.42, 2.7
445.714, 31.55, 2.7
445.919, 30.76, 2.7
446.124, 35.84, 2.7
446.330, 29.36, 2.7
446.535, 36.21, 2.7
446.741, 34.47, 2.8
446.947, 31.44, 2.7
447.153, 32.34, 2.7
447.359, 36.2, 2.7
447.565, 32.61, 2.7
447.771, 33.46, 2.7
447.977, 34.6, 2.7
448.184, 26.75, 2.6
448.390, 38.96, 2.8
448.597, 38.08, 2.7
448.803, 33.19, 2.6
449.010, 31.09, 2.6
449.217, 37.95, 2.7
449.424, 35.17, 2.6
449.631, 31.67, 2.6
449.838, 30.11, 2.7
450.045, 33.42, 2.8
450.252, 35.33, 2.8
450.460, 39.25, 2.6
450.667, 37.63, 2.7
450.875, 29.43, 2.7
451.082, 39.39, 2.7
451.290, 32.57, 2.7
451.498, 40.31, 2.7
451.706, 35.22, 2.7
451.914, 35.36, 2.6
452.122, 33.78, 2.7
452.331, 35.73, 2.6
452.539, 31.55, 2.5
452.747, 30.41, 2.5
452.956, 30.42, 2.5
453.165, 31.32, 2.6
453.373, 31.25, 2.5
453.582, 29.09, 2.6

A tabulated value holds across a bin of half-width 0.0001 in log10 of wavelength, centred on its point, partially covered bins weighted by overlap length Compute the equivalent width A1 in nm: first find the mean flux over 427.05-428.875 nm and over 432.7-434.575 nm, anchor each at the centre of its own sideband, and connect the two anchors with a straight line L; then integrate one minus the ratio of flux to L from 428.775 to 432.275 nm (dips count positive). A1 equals 0.64 nm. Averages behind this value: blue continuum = 26.4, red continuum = 27.6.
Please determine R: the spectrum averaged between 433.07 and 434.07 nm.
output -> 29.2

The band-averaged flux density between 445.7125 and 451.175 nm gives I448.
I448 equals 34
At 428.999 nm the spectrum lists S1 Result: 17.83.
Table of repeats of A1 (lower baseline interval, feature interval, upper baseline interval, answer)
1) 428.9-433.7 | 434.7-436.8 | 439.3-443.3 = -0.44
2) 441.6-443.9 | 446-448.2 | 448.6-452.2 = 0.02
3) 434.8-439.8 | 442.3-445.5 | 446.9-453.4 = -0.04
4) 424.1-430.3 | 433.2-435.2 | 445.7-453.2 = -0.11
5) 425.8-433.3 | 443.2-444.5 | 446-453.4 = -0.06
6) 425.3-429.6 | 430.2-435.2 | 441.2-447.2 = 0.51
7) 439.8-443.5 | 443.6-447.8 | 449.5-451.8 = -0.06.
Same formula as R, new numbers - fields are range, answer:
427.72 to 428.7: 28.3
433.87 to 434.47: 27.6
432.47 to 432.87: 20.1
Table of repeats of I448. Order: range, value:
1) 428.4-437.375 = 26.3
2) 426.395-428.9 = 27.4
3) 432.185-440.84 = 28.8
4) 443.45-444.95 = 32.6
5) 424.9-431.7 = 24.6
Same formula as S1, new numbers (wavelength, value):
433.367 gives 32.78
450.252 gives 35.33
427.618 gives 25.11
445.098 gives 34.72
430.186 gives 18.95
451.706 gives 35.22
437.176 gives 32.73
